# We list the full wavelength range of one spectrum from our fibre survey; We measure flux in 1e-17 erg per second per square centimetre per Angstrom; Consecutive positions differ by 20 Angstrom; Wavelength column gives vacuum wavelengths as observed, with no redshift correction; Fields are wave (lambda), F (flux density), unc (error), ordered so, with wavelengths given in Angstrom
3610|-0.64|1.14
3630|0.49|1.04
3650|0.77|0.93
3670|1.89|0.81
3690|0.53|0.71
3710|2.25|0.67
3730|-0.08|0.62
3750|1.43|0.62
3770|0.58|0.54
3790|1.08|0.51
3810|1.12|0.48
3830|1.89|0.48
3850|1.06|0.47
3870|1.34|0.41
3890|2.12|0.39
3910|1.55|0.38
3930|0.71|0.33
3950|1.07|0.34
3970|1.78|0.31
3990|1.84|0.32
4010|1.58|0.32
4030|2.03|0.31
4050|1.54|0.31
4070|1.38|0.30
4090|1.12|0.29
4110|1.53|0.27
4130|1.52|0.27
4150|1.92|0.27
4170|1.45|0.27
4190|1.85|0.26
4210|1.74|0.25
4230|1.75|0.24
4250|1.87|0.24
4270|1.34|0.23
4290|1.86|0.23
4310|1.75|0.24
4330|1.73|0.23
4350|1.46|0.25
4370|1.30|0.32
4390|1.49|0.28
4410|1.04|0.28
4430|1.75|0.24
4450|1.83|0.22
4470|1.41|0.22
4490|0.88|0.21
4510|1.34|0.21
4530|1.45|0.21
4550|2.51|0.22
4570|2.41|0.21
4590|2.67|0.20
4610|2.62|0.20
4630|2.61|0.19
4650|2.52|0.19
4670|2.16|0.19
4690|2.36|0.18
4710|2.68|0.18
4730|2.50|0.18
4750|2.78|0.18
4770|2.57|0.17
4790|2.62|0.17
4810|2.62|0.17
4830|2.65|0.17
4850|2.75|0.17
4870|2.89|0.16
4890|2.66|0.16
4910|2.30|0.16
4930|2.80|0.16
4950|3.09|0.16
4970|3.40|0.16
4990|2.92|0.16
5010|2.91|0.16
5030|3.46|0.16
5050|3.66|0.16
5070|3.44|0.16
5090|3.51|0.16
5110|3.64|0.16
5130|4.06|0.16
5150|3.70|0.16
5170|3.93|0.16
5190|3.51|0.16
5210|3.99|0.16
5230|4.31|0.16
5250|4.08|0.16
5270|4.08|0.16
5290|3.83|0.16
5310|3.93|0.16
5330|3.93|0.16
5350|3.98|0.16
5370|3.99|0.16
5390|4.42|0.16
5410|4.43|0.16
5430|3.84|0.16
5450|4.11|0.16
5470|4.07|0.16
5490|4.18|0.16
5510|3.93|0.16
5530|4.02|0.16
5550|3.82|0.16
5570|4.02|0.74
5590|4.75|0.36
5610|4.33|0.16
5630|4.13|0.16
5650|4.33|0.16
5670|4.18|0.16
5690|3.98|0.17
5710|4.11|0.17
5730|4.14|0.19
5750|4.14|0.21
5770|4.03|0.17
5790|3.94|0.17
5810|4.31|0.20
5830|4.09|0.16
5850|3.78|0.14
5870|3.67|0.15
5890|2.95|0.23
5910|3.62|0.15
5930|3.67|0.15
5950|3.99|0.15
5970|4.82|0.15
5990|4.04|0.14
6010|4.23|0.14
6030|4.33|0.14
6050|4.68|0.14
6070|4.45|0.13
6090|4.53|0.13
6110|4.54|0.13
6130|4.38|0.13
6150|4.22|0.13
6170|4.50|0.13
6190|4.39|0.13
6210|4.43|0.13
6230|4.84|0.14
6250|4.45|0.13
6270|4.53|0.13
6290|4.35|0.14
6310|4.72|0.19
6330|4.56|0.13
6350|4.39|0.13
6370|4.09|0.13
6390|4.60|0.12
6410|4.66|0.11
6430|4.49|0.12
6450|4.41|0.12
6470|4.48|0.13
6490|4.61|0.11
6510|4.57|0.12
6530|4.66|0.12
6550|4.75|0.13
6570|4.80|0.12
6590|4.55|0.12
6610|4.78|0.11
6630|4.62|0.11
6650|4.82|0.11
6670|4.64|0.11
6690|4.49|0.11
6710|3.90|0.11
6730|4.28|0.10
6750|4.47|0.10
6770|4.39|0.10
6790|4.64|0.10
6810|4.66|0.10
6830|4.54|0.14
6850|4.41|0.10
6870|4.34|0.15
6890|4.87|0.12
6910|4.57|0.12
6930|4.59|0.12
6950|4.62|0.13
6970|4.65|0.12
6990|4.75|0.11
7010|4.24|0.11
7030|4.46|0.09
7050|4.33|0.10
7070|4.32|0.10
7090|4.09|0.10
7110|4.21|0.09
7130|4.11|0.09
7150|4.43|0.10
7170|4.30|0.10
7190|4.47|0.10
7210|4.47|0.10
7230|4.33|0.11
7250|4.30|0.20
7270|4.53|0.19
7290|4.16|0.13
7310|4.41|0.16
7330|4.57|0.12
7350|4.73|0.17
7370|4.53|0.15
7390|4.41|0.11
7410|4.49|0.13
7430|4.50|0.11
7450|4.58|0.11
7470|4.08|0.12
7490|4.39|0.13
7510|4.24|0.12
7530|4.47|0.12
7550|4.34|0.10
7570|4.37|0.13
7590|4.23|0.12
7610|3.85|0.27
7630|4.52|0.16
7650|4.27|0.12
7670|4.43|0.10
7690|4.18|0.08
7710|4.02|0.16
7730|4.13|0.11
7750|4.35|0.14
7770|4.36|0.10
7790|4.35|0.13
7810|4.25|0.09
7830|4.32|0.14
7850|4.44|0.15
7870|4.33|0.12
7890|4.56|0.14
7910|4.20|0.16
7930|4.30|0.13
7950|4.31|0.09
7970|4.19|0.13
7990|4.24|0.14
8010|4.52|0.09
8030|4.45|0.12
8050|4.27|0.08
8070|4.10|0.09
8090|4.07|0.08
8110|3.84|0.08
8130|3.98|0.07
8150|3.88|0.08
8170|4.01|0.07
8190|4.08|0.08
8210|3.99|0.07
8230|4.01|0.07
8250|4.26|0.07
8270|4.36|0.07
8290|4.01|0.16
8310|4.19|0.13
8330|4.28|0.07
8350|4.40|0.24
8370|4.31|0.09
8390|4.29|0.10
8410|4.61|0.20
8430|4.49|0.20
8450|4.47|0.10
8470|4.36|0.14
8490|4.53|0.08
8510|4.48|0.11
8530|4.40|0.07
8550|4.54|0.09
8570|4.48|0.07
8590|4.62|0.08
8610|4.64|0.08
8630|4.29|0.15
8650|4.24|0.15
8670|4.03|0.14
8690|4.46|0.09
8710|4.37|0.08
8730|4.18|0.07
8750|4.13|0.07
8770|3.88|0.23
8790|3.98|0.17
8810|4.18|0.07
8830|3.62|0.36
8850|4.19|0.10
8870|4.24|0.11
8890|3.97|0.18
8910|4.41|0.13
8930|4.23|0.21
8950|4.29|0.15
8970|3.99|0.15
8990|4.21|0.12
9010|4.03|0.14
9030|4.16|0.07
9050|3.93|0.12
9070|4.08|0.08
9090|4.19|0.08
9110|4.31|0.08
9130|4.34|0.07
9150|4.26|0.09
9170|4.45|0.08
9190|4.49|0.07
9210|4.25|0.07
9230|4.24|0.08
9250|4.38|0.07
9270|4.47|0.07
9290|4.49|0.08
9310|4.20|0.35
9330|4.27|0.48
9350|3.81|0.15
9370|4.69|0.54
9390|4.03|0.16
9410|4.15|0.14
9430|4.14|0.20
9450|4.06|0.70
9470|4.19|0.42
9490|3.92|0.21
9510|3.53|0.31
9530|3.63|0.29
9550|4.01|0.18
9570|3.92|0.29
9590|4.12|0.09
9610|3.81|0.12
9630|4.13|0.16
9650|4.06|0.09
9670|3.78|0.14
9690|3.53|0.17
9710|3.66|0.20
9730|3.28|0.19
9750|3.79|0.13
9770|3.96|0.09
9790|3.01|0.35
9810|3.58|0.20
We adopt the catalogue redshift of 0.14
